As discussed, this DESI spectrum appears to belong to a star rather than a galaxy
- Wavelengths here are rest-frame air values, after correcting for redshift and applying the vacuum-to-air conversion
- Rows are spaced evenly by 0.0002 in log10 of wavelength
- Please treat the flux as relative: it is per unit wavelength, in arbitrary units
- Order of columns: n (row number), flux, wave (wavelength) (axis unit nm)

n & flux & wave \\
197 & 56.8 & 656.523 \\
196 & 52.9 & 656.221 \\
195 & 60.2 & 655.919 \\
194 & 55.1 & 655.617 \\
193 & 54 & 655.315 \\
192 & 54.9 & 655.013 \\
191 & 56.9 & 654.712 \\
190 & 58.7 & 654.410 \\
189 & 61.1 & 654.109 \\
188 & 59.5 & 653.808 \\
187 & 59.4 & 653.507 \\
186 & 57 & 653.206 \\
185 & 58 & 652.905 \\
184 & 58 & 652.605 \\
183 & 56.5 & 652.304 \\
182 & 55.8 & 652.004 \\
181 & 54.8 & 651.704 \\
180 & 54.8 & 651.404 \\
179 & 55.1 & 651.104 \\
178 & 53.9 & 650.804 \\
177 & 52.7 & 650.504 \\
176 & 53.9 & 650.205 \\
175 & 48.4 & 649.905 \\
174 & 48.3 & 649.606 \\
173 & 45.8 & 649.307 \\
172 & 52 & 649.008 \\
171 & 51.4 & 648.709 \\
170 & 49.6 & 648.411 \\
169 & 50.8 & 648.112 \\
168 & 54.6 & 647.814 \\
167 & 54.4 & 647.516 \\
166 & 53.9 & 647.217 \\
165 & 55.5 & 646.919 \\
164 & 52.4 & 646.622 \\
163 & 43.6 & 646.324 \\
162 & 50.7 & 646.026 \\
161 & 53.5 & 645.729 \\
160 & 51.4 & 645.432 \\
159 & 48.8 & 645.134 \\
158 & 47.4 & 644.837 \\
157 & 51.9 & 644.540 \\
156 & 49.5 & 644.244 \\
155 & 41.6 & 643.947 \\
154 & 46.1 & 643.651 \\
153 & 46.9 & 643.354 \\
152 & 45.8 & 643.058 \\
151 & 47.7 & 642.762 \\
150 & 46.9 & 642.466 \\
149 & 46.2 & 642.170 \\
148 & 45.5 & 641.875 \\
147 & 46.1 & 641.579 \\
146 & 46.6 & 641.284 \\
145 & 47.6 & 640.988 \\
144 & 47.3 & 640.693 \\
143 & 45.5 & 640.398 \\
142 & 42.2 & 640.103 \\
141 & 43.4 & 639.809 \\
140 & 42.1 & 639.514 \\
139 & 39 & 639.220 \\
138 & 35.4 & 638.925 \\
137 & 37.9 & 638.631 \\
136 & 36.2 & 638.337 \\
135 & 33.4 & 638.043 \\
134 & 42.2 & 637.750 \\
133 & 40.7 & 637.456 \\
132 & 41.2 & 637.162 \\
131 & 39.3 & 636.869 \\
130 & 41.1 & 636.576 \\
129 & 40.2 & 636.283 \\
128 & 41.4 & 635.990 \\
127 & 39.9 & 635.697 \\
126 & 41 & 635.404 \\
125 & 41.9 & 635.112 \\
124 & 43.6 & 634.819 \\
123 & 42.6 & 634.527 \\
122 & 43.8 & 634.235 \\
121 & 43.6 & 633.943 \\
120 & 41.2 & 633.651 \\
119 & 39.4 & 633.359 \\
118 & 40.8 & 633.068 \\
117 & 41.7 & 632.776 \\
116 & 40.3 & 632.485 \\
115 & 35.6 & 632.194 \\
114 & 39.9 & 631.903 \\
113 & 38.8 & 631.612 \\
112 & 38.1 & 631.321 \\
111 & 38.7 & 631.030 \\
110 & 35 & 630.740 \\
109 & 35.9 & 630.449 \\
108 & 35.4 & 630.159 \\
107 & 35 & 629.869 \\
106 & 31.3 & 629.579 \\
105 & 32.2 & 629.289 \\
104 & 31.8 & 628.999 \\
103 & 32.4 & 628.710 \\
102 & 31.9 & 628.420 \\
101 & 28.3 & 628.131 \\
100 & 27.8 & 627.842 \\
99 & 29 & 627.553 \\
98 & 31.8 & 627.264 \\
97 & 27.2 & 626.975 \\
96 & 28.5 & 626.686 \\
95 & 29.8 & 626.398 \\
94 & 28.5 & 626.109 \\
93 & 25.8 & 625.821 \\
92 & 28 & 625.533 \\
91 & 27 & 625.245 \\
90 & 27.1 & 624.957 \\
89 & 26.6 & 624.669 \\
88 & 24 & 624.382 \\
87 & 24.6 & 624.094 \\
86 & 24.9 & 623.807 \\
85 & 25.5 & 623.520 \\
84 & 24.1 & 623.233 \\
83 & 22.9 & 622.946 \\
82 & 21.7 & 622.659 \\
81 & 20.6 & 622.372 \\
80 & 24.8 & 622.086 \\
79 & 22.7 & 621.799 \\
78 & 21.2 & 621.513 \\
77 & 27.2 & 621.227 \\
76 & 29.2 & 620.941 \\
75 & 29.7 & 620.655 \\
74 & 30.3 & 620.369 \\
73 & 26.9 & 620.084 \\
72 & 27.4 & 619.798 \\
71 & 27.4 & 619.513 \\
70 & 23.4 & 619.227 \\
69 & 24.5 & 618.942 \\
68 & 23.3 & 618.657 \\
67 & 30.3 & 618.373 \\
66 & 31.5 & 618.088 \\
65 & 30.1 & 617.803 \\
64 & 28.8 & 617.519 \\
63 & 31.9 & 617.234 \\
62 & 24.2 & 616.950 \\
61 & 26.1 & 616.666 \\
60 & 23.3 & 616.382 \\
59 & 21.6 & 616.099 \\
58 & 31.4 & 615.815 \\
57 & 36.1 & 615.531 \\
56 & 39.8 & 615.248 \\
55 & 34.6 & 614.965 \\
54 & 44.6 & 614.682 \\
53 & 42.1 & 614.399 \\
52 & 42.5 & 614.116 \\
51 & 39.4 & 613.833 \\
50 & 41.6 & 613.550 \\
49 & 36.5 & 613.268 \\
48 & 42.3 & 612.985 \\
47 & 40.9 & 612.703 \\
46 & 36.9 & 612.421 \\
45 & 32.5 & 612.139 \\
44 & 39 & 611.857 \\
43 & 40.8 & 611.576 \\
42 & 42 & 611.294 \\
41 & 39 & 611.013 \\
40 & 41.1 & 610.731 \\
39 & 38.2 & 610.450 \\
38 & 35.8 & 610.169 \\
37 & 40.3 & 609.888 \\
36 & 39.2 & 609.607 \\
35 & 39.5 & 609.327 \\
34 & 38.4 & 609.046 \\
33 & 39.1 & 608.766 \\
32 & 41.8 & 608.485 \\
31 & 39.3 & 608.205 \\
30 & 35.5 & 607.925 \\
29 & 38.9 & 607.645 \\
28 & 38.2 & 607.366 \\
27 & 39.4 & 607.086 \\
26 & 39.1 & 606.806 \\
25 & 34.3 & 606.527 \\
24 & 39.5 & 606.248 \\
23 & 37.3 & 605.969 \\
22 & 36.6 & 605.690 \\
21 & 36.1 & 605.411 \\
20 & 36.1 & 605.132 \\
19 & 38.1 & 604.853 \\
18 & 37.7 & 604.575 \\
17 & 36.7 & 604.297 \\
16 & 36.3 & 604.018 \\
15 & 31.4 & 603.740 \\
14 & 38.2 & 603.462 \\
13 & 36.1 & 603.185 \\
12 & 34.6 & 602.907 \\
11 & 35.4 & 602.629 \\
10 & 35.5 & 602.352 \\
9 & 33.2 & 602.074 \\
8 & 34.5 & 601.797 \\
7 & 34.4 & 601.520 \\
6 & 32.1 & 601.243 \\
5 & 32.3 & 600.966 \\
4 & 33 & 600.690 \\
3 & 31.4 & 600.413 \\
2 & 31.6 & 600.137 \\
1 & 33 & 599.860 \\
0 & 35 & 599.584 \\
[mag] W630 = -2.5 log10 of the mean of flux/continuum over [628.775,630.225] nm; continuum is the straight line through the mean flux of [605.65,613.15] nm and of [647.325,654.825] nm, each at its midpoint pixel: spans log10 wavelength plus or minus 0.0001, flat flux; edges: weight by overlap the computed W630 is 0.368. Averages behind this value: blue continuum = 38.7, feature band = 33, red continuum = 54.4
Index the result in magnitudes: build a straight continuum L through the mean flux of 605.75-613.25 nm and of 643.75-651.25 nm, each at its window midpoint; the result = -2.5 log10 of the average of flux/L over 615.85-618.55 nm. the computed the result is 0.43 mag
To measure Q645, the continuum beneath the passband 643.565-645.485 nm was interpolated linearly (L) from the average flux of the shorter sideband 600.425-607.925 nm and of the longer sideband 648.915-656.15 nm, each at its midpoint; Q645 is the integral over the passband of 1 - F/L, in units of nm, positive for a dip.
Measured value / 0.15 nm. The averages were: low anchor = 35.9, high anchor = 55.2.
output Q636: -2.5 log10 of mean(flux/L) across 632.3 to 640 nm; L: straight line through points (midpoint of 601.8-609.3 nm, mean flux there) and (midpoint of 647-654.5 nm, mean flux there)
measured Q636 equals 0.20 mag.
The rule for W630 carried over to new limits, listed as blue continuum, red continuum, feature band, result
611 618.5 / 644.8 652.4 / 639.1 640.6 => 0.12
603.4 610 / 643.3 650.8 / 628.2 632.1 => 0.28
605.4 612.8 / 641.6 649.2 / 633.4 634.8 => 0.08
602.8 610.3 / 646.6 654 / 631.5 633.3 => 0.19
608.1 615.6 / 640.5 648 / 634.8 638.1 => 0.15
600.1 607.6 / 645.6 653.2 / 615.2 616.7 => 0.34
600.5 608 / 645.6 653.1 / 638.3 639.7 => 0.26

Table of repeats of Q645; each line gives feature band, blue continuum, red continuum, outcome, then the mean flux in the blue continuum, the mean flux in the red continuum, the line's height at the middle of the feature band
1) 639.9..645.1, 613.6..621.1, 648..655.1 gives 0.18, 30.9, 54.5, 48.3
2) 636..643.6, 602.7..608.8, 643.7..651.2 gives 0.89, 37.2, 50.8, 48.3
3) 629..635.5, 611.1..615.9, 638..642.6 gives 0.46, 39.1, 42.8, 41.7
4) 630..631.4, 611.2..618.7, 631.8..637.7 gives 0.11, 34.7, 41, 39.7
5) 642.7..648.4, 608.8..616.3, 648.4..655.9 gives 0.24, 38.2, 54.8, 52.1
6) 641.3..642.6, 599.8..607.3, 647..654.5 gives 0.12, 35.4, 54.3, 50.8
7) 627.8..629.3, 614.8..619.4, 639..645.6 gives 0.24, 28.9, 46.1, 36.7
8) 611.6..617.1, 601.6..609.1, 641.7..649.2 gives 0.56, 36.9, 49.5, 39.7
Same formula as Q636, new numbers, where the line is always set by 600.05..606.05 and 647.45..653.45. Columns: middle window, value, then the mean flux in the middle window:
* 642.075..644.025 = 0.101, 46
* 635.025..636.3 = 0.165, 40.9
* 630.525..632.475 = 0.214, 37.8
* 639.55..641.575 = 0.097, 45.3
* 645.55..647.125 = 0.011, 51.3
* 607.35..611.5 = -0.049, 39.1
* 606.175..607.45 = -0.047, 38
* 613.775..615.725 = -0.005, 39.7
